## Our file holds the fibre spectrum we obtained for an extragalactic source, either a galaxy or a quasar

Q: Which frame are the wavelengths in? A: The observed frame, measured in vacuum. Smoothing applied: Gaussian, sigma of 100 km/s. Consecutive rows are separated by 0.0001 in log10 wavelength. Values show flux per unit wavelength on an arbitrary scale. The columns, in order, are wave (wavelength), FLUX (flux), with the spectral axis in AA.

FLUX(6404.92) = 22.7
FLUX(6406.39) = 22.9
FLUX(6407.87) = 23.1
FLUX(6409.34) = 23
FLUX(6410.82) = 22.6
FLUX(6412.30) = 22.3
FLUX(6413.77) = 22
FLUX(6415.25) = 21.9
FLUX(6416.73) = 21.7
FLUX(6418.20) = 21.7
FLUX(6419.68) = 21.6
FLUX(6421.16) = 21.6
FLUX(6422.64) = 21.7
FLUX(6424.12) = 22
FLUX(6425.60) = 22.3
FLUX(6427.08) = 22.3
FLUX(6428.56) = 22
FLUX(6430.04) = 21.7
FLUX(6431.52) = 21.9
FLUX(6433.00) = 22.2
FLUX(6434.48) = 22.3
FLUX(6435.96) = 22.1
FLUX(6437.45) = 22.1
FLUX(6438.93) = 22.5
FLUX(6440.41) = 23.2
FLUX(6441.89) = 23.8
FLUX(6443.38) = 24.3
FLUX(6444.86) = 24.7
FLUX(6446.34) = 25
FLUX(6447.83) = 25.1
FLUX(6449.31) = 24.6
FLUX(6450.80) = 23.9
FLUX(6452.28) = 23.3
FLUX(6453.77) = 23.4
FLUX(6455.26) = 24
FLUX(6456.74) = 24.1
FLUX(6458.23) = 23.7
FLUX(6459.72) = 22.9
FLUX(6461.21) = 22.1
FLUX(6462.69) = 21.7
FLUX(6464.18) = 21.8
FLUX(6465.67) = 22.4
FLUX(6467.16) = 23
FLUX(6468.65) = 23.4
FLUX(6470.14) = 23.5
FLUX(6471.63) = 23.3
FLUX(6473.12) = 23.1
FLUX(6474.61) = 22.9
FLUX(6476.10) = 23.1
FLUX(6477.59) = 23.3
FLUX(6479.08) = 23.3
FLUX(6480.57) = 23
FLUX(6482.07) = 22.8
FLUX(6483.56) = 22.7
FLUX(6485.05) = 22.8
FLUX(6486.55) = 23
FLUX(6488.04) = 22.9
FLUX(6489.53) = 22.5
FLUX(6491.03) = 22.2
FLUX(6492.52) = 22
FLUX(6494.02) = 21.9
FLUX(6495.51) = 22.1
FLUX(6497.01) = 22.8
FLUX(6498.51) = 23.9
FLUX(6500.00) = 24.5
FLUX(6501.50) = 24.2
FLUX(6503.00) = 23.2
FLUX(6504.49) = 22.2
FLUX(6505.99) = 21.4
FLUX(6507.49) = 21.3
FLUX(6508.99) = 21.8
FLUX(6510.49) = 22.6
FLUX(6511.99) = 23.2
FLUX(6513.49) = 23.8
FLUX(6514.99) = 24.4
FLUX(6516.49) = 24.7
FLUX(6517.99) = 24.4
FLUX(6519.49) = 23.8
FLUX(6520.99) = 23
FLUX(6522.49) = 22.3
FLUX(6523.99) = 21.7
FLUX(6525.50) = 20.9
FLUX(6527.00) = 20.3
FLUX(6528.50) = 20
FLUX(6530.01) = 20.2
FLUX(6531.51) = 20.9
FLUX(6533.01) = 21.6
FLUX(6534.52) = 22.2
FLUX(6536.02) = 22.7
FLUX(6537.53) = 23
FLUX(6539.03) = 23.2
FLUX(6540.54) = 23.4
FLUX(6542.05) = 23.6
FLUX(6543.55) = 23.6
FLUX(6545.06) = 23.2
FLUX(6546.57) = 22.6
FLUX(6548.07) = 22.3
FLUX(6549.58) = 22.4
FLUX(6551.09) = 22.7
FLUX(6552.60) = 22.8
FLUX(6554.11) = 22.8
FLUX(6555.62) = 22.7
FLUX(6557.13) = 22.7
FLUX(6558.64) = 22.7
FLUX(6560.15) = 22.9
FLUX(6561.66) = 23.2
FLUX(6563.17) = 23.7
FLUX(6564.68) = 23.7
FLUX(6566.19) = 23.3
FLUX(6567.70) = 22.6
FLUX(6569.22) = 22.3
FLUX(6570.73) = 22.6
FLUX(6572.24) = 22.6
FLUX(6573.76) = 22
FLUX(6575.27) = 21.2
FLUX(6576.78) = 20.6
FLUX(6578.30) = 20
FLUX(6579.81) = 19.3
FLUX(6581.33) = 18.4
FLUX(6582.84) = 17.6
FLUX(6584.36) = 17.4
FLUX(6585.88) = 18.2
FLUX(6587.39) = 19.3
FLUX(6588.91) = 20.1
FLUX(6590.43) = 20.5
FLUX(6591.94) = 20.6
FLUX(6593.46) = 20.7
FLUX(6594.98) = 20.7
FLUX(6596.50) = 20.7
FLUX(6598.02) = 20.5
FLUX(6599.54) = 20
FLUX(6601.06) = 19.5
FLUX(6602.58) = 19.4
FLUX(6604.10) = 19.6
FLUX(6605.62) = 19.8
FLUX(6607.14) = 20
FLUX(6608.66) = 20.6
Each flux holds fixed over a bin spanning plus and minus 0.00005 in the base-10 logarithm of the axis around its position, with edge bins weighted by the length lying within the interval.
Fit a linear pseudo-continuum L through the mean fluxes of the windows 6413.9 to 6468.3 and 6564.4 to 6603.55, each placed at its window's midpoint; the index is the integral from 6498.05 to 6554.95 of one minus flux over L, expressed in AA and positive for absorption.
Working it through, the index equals -3.3 AA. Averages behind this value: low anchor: 22.8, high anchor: 20.5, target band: 22.6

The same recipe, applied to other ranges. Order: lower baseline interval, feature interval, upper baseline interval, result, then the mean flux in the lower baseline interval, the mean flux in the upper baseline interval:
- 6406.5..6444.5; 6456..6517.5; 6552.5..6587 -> -2.6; 22.3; 21.5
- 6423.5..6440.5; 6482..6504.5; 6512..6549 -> -0.4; 22.2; 22.6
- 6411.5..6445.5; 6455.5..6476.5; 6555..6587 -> -0.8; 22.3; 21.4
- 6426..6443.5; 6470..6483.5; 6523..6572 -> -0.4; 22.5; 22.5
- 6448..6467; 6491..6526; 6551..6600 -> -0.8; 23.2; 21.2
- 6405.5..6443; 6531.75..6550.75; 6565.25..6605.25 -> -1.7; 22.3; 20.4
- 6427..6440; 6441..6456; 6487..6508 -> -1.3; 22.1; 22.7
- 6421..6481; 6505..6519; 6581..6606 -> -1.0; 23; 19.6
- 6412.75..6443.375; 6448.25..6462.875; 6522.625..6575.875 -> -0.8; 22.2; 22.4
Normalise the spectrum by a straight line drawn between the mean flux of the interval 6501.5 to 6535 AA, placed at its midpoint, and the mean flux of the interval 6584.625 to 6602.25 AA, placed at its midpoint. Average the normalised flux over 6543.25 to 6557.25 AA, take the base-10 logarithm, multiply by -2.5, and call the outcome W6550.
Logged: -0.07 mag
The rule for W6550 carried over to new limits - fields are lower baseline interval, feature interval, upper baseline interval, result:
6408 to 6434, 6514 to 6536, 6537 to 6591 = -0.02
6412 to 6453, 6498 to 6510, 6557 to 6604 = -0.05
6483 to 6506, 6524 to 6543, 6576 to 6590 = -0.04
